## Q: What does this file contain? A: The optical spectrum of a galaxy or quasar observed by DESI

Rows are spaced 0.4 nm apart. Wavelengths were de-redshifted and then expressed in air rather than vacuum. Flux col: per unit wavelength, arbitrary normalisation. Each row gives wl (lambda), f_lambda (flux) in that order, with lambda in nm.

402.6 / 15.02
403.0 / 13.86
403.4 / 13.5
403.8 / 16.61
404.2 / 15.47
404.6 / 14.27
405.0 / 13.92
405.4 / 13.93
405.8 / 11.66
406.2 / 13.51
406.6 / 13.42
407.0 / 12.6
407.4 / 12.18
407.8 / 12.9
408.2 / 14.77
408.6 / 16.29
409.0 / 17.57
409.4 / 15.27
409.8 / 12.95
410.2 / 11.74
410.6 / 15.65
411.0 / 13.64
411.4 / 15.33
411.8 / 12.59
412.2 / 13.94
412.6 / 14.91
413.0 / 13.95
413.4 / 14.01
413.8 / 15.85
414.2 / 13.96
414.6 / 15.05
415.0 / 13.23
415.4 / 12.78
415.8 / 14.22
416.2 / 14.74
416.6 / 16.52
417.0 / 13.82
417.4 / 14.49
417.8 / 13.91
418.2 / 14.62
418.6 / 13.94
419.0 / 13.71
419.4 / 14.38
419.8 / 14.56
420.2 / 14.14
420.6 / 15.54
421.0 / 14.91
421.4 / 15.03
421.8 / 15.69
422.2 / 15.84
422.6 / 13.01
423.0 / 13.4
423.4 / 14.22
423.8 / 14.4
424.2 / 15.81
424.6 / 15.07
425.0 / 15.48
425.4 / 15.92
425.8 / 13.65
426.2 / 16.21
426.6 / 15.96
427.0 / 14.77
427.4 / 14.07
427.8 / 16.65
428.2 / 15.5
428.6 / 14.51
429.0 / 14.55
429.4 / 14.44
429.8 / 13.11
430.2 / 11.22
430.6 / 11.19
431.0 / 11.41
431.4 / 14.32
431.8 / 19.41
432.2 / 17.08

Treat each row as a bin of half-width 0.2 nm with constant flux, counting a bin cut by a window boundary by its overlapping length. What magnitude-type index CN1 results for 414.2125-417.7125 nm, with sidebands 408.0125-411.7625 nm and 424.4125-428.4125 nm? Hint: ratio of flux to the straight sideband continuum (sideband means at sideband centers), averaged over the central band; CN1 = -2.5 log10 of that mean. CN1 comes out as 0.05 mag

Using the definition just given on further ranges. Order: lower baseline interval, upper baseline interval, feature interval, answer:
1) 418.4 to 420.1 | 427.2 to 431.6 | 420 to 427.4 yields -0.07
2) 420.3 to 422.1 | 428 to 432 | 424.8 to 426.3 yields -0.05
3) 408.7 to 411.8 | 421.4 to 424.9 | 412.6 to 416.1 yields 0.03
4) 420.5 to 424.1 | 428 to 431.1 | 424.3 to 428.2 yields -0.10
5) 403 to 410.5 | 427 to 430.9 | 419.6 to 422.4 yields -0.09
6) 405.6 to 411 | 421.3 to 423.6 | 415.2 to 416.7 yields -0.02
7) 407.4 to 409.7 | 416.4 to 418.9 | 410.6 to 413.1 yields 0.05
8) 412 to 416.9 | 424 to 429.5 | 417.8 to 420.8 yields 0.03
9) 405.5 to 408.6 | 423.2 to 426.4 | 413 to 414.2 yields -0.05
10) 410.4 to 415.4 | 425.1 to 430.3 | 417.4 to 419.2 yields 0.03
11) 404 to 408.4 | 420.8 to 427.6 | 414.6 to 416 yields 0.04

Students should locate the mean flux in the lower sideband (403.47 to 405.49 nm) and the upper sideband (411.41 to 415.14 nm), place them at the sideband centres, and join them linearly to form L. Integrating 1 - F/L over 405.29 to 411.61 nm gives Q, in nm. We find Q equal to 0.25 nm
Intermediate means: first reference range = 14.8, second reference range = 14.2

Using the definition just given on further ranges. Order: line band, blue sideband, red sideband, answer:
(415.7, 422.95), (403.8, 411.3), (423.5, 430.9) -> -0.12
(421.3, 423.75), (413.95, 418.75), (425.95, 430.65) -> -0.02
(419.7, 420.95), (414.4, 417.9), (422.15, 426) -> -0.03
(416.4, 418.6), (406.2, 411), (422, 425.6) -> -0.02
